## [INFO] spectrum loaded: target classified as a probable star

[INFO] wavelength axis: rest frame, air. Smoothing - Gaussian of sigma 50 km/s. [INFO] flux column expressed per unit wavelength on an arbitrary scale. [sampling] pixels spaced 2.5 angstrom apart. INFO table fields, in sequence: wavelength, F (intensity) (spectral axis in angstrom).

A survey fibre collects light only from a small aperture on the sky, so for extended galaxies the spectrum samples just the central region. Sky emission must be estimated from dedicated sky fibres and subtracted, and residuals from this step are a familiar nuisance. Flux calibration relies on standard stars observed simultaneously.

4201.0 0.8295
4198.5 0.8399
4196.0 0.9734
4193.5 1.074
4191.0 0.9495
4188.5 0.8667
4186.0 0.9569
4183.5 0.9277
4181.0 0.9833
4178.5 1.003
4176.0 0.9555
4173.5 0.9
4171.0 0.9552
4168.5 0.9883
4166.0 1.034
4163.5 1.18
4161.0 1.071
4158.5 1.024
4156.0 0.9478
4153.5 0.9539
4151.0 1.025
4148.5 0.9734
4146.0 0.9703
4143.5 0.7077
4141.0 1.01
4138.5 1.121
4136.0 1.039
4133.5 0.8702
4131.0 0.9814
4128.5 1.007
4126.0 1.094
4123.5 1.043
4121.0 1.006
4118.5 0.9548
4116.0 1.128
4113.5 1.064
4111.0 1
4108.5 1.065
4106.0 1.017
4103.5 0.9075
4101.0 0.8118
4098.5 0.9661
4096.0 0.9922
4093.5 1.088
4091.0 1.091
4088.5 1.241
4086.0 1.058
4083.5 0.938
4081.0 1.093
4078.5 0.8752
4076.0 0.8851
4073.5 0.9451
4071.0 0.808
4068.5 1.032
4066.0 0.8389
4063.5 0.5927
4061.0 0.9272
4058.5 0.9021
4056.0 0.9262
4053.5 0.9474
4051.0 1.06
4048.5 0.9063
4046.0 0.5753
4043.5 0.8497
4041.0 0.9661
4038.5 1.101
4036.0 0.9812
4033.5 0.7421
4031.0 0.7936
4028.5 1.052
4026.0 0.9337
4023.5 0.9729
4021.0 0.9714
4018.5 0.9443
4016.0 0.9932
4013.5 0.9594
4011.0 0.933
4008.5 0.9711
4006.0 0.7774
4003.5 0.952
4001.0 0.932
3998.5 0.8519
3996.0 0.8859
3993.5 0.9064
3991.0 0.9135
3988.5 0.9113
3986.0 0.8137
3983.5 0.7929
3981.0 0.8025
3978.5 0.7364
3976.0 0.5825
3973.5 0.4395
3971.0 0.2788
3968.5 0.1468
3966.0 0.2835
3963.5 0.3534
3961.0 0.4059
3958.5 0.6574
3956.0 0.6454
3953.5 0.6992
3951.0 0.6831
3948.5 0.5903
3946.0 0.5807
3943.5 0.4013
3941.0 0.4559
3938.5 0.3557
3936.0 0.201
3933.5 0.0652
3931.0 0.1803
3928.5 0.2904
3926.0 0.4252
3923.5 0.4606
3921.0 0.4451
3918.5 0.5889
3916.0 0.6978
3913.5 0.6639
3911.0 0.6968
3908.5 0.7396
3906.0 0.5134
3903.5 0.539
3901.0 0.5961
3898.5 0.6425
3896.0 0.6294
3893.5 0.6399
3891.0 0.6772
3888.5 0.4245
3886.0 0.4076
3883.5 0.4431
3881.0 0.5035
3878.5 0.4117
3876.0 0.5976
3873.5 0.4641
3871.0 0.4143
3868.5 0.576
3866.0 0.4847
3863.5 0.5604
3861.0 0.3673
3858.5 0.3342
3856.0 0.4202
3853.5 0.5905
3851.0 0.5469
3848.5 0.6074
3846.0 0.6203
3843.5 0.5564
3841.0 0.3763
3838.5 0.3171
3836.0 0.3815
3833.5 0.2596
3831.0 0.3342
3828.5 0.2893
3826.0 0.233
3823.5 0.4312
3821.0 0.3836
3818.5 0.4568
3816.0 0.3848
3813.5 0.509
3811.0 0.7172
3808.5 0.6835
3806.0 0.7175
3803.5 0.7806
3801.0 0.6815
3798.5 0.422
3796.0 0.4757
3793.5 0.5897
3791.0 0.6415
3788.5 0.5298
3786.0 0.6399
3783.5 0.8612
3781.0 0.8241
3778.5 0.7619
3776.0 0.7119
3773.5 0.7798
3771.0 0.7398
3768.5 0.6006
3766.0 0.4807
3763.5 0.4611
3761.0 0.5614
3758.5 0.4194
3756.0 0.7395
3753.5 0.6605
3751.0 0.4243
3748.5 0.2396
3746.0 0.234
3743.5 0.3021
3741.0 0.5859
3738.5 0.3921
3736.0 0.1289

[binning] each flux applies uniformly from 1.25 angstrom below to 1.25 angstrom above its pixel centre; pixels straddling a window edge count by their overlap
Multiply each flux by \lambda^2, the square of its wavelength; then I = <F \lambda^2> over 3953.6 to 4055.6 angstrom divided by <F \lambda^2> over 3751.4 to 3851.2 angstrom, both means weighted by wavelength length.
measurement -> 1.60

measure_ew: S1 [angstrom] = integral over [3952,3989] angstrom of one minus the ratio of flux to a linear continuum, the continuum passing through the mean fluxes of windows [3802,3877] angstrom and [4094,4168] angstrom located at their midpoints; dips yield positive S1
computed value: 7.9 angstrom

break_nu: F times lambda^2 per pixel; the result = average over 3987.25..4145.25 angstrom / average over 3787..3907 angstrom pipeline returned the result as 2.1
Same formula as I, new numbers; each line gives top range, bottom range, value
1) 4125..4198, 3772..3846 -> 2.16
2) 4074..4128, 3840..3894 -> 2.28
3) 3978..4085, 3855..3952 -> 1.96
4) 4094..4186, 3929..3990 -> 2.15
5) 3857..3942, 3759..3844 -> 0.94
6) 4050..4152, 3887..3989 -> 2.01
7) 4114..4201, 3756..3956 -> 2.19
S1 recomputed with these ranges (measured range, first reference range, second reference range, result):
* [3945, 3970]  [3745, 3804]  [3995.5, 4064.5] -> 9.64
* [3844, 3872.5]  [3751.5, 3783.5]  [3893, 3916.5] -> 6.05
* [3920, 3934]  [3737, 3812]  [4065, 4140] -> 8.20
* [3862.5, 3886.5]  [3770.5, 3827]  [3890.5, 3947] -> 2.21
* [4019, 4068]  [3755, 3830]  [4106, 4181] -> -1.00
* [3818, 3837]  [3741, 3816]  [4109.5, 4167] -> 8.96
